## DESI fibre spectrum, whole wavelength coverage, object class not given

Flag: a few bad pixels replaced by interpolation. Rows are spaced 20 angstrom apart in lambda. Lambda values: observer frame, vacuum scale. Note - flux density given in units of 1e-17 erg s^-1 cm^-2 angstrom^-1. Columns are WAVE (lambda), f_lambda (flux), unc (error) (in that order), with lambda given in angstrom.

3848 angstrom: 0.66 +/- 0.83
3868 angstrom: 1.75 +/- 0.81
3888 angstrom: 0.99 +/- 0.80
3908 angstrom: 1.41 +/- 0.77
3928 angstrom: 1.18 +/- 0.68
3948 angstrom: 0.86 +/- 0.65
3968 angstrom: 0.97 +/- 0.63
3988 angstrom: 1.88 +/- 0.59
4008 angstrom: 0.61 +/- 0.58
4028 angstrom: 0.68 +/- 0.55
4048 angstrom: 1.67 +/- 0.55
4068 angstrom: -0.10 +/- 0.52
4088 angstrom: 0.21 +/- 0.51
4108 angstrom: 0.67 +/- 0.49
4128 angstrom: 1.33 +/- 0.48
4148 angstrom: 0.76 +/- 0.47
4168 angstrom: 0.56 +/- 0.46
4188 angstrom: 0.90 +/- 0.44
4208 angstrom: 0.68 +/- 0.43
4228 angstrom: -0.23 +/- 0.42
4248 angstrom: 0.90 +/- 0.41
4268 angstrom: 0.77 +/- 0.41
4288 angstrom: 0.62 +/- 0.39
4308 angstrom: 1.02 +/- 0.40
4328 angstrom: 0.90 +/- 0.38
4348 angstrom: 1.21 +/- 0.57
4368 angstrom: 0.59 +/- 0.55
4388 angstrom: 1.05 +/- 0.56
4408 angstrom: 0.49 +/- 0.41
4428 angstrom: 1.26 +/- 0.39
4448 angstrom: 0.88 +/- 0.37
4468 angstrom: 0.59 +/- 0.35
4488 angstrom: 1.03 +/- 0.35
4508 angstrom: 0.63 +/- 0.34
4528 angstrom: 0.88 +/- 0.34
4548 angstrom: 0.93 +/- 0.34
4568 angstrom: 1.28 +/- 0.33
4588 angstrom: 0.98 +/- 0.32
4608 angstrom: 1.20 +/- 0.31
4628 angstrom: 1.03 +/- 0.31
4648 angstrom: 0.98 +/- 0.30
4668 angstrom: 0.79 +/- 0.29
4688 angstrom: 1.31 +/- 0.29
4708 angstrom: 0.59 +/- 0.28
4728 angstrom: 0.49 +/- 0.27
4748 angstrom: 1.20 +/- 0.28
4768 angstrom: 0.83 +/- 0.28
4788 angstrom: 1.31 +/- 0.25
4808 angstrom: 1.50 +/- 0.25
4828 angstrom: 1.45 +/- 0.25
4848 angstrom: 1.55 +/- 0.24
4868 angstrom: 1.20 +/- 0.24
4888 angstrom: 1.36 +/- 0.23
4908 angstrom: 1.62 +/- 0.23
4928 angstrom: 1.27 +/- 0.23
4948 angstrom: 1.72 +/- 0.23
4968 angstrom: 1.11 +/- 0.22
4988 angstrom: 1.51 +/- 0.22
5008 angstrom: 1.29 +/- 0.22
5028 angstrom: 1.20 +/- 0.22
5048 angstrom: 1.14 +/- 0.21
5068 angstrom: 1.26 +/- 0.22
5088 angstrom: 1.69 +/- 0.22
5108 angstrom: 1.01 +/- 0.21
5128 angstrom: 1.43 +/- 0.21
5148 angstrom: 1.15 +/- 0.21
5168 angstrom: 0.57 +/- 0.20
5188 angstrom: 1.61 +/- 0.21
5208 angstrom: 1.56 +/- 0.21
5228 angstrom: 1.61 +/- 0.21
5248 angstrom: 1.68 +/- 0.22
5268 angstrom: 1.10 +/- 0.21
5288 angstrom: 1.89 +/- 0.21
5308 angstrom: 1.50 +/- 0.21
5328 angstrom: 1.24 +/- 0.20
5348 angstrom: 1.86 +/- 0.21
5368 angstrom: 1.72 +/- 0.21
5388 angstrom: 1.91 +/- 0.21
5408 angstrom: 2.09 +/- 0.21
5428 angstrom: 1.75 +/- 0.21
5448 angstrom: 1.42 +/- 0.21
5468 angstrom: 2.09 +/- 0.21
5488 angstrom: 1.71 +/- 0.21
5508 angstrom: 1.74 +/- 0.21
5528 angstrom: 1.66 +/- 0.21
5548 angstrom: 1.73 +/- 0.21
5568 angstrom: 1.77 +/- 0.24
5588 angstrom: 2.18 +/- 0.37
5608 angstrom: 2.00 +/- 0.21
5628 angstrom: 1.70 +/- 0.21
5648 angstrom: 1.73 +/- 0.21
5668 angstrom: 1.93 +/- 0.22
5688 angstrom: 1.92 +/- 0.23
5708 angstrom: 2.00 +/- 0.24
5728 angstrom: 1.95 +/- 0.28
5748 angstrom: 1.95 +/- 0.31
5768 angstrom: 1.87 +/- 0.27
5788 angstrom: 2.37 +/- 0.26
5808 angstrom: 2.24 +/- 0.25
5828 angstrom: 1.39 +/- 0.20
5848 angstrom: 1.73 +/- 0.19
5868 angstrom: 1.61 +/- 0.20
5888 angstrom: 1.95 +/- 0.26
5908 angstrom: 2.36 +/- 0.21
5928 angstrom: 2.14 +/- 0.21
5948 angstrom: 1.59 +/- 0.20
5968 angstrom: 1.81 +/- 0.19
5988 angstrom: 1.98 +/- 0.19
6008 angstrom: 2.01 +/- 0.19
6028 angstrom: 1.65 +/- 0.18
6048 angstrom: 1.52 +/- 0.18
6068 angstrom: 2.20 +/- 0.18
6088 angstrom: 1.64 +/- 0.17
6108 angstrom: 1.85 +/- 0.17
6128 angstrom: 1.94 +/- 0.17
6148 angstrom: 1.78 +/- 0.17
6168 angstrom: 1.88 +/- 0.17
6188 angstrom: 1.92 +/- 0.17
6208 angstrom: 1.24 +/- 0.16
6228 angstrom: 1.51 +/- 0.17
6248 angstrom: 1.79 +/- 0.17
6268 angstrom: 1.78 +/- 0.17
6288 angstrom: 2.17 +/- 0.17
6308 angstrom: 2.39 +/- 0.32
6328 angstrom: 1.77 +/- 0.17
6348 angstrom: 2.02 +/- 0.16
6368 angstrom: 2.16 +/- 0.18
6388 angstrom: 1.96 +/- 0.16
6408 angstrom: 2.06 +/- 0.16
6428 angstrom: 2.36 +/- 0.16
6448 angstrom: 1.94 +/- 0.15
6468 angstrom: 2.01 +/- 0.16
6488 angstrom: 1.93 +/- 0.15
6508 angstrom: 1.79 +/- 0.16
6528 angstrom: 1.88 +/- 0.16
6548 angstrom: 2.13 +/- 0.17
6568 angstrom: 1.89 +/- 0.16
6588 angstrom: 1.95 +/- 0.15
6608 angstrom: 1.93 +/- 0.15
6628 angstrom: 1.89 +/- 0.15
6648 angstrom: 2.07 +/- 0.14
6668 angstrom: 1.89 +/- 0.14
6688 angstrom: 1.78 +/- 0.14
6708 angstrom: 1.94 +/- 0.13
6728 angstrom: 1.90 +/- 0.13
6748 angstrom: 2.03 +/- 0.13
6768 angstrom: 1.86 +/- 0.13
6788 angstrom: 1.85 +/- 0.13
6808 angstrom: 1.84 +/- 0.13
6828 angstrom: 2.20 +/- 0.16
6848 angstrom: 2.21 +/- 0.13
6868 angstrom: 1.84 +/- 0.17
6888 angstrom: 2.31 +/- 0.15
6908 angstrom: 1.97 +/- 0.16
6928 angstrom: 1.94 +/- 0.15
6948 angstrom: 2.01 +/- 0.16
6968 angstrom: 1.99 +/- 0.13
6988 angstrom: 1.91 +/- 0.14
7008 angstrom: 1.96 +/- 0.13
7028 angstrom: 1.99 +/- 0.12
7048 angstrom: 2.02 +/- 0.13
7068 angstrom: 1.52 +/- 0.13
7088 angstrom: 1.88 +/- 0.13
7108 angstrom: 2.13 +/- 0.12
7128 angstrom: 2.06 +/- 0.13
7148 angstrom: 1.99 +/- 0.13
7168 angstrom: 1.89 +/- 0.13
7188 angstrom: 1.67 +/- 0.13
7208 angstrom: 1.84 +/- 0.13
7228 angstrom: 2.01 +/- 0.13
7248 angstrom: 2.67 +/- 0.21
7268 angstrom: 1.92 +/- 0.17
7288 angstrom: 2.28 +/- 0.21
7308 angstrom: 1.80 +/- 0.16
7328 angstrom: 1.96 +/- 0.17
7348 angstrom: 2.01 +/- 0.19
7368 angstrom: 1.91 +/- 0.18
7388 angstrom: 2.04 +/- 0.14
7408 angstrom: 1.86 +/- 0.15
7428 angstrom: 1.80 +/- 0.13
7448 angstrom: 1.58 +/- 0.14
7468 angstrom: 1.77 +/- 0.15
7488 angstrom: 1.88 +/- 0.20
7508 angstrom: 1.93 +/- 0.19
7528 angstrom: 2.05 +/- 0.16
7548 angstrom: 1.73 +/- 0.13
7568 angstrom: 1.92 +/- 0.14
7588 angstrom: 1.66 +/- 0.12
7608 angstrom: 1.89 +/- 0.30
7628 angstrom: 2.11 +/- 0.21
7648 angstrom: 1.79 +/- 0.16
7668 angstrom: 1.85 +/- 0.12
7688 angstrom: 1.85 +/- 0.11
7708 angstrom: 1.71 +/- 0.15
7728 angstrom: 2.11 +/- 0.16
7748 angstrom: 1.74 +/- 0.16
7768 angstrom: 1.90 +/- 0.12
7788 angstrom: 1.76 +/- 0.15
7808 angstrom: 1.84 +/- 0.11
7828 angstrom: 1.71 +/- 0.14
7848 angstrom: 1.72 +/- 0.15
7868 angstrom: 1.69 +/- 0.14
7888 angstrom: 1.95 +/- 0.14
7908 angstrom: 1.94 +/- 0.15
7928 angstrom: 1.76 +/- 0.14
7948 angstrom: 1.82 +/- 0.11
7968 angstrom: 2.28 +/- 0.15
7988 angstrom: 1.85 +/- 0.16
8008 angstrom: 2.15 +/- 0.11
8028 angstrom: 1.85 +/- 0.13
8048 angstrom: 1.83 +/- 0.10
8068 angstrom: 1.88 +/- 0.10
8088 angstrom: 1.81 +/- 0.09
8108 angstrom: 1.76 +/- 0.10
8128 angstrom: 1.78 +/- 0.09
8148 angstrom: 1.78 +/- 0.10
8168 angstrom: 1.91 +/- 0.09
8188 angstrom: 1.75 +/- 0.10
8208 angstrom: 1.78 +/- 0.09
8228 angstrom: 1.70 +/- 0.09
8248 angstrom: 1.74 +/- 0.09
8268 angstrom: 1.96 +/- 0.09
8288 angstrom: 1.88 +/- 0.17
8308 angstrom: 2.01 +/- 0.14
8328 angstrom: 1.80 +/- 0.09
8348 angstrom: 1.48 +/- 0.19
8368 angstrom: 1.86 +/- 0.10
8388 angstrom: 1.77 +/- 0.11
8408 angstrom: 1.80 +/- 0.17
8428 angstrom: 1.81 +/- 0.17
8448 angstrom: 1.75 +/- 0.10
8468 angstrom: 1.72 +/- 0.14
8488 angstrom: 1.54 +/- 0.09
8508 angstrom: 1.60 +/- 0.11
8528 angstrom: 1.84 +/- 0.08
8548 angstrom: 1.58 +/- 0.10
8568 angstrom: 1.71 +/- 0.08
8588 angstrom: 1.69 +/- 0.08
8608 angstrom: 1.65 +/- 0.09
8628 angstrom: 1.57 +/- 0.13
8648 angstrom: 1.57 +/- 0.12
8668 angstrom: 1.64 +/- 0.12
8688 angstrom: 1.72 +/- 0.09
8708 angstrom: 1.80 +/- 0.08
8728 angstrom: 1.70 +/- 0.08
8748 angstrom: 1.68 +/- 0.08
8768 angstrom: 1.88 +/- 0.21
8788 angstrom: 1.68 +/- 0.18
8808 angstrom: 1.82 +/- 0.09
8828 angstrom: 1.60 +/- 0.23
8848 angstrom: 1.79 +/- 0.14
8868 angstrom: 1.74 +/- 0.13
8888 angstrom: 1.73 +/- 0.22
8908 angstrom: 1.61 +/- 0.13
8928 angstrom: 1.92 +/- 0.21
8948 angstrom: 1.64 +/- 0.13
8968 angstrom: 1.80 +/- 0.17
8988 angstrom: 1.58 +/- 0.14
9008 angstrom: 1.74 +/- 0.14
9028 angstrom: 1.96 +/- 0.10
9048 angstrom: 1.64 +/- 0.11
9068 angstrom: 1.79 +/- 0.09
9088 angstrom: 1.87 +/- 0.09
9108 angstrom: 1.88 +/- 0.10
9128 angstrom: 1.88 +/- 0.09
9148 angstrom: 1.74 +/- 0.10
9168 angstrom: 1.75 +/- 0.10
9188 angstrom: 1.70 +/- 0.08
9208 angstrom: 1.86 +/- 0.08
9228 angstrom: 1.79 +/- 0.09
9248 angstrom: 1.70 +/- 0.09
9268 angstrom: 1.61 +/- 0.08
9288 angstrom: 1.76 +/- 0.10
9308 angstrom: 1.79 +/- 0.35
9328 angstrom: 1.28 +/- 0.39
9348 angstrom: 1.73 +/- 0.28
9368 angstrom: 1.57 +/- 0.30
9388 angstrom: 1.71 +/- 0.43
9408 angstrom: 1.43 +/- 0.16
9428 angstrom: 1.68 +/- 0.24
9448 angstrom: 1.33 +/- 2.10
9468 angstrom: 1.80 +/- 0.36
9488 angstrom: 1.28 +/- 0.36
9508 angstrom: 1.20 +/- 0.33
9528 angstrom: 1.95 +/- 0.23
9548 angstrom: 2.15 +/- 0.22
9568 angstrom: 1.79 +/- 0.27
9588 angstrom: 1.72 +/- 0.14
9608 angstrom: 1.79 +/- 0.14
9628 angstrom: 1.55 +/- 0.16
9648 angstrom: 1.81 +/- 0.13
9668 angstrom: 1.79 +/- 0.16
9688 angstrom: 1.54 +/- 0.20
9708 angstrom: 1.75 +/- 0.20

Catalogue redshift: 0.200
